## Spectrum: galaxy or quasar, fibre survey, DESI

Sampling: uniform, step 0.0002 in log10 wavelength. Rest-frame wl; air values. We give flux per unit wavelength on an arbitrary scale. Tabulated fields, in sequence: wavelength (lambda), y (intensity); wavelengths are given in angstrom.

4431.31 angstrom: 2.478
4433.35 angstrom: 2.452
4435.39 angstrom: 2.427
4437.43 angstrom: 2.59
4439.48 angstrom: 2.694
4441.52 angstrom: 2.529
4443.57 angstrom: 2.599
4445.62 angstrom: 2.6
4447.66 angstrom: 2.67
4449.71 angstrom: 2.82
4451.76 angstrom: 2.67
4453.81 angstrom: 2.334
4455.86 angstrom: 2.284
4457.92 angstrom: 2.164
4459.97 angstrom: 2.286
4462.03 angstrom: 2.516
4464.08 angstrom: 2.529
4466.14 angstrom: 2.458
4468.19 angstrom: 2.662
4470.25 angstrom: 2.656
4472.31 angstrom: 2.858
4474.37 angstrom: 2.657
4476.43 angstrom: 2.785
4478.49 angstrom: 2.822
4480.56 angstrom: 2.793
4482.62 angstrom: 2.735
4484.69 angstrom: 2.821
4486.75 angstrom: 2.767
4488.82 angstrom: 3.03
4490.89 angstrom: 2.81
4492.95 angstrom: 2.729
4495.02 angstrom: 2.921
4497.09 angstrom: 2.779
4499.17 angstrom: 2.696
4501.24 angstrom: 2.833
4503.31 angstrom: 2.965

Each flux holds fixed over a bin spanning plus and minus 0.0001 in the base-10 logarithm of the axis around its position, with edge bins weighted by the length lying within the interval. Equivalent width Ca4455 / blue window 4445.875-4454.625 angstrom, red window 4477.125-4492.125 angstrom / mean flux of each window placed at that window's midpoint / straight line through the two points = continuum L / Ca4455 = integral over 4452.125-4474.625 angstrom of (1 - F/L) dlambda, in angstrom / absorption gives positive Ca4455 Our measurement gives 1.8 angstrom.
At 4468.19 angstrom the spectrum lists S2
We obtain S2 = 2.662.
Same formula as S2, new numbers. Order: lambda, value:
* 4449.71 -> 2.82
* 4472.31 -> 2.858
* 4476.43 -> 2.785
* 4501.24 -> 2.833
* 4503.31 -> 2.965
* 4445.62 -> 2.6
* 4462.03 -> 2.516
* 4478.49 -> 2.822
